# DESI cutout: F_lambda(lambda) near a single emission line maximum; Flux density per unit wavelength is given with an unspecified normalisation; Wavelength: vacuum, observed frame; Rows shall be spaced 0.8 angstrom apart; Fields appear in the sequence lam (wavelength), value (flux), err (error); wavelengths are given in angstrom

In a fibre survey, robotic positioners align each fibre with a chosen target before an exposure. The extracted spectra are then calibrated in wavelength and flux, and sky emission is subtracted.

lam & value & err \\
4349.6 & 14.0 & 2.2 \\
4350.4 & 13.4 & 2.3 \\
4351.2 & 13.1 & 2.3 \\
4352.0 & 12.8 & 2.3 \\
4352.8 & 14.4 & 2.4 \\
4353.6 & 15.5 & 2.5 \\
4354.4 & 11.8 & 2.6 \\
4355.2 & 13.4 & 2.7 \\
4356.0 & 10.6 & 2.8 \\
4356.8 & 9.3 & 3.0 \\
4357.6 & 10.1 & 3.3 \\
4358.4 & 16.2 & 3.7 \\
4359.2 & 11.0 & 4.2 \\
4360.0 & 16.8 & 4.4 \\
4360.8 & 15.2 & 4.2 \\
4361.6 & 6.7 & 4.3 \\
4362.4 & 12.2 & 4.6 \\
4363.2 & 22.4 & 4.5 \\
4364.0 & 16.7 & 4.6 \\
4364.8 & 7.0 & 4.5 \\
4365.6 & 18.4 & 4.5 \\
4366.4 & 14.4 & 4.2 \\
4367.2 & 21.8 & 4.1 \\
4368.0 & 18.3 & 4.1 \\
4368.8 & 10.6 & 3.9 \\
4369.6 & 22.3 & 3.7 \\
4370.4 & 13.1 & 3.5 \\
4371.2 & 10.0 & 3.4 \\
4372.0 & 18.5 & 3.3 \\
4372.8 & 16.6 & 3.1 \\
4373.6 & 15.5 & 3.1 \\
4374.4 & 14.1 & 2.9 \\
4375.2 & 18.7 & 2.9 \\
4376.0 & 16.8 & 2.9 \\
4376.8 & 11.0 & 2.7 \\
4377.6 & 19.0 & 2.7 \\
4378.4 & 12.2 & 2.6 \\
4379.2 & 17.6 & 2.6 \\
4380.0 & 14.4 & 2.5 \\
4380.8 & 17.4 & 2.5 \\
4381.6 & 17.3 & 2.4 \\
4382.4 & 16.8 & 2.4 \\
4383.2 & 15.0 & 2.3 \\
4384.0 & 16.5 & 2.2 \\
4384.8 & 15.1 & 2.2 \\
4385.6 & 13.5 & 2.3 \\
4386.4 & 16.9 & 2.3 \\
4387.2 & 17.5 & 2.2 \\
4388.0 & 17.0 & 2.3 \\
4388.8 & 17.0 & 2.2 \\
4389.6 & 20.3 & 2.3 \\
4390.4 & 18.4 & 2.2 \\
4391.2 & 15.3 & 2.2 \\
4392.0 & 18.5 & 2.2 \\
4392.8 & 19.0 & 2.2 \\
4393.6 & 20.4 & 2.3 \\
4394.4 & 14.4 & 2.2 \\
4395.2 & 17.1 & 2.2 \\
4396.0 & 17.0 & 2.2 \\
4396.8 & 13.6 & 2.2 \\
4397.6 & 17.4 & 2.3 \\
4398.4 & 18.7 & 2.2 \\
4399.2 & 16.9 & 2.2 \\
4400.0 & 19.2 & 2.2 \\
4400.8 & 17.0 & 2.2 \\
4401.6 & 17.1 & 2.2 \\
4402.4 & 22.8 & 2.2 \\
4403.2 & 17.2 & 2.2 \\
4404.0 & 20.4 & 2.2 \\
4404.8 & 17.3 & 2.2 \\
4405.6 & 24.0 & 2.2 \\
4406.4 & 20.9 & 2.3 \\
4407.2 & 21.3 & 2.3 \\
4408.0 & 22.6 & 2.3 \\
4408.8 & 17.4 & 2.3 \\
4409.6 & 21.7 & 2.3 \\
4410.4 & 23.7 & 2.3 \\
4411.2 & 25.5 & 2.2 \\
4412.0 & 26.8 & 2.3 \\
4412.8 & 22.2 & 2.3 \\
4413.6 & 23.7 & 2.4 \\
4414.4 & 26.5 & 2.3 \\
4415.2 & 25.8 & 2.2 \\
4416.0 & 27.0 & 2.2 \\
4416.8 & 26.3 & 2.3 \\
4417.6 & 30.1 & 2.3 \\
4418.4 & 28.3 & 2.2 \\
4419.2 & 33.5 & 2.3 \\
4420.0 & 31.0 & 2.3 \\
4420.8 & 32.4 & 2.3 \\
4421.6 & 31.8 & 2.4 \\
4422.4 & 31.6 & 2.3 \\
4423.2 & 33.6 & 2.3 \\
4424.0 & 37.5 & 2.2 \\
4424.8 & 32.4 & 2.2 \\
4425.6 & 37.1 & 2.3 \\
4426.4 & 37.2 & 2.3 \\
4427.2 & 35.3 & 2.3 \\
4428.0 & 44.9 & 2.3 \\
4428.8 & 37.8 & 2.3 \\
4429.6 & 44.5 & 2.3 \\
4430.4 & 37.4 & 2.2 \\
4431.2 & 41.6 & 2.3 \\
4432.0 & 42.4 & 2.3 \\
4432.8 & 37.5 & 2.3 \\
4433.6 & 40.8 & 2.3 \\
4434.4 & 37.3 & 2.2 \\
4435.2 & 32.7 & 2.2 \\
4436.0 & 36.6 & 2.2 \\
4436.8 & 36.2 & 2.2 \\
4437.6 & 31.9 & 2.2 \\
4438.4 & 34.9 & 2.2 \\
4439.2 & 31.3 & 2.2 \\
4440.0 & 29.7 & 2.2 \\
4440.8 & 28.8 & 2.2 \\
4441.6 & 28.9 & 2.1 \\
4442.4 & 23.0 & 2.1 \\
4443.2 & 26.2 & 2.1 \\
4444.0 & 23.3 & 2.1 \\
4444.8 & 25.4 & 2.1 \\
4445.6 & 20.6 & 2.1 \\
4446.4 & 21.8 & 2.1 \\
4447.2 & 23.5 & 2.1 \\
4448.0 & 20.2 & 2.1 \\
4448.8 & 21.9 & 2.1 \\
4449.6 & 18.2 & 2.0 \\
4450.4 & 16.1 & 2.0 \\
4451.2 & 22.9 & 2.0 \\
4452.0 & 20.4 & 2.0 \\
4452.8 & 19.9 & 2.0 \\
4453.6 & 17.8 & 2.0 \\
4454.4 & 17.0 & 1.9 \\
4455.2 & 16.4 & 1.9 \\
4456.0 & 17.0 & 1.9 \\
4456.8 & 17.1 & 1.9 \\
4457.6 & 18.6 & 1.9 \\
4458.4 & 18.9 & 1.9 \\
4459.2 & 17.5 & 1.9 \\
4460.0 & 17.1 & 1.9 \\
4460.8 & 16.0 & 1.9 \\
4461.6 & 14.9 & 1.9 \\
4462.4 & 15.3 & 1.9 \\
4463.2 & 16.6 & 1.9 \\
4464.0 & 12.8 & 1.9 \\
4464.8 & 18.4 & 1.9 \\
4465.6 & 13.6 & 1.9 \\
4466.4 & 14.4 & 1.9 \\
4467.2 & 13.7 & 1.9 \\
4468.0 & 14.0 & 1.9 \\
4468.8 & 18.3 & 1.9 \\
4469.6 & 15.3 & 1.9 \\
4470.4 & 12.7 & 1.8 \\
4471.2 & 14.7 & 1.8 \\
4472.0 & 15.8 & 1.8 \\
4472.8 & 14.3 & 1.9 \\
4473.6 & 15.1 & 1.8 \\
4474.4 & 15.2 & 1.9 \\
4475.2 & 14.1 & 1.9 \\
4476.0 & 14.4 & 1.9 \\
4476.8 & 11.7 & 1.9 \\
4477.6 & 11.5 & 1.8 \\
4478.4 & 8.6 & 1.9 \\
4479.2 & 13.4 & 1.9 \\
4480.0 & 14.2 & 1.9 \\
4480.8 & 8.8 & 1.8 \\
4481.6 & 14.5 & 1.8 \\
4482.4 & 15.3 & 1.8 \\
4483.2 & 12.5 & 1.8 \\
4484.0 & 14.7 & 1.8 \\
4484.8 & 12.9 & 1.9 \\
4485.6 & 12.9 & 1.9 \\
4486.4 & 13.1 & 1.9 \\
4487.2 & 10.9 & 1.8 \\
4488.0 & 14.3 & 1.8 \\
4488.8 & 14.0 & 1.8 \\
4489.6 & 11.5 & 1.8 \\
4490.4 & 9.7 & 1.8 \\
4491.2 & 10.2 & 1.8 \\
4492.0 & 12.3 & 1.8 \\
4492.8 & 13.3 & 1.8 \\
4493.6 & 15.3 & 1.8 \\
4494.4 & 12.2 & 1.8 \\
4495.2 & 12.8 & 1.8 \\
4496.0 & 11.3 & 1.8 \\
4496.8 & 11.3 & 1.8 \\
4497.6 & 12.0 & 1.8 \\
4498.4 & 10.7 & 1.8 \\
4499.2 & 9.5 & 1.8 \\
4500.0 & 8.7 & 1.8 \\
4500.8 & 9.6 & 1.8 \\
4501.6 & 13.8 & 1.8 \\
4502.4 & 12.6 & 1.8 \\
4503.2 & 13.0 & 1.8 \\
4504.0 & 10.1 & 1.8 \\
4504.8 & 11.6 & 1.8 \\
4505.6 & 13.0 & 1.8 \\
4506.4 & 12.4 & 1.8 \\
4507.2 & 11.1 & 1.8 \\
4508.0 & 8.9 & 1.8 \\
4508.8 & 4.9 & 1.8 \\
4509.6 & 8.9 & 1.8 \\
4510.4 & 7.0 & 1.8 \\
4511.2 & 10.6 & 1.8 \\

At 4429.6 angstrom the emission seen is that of C IV 1549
